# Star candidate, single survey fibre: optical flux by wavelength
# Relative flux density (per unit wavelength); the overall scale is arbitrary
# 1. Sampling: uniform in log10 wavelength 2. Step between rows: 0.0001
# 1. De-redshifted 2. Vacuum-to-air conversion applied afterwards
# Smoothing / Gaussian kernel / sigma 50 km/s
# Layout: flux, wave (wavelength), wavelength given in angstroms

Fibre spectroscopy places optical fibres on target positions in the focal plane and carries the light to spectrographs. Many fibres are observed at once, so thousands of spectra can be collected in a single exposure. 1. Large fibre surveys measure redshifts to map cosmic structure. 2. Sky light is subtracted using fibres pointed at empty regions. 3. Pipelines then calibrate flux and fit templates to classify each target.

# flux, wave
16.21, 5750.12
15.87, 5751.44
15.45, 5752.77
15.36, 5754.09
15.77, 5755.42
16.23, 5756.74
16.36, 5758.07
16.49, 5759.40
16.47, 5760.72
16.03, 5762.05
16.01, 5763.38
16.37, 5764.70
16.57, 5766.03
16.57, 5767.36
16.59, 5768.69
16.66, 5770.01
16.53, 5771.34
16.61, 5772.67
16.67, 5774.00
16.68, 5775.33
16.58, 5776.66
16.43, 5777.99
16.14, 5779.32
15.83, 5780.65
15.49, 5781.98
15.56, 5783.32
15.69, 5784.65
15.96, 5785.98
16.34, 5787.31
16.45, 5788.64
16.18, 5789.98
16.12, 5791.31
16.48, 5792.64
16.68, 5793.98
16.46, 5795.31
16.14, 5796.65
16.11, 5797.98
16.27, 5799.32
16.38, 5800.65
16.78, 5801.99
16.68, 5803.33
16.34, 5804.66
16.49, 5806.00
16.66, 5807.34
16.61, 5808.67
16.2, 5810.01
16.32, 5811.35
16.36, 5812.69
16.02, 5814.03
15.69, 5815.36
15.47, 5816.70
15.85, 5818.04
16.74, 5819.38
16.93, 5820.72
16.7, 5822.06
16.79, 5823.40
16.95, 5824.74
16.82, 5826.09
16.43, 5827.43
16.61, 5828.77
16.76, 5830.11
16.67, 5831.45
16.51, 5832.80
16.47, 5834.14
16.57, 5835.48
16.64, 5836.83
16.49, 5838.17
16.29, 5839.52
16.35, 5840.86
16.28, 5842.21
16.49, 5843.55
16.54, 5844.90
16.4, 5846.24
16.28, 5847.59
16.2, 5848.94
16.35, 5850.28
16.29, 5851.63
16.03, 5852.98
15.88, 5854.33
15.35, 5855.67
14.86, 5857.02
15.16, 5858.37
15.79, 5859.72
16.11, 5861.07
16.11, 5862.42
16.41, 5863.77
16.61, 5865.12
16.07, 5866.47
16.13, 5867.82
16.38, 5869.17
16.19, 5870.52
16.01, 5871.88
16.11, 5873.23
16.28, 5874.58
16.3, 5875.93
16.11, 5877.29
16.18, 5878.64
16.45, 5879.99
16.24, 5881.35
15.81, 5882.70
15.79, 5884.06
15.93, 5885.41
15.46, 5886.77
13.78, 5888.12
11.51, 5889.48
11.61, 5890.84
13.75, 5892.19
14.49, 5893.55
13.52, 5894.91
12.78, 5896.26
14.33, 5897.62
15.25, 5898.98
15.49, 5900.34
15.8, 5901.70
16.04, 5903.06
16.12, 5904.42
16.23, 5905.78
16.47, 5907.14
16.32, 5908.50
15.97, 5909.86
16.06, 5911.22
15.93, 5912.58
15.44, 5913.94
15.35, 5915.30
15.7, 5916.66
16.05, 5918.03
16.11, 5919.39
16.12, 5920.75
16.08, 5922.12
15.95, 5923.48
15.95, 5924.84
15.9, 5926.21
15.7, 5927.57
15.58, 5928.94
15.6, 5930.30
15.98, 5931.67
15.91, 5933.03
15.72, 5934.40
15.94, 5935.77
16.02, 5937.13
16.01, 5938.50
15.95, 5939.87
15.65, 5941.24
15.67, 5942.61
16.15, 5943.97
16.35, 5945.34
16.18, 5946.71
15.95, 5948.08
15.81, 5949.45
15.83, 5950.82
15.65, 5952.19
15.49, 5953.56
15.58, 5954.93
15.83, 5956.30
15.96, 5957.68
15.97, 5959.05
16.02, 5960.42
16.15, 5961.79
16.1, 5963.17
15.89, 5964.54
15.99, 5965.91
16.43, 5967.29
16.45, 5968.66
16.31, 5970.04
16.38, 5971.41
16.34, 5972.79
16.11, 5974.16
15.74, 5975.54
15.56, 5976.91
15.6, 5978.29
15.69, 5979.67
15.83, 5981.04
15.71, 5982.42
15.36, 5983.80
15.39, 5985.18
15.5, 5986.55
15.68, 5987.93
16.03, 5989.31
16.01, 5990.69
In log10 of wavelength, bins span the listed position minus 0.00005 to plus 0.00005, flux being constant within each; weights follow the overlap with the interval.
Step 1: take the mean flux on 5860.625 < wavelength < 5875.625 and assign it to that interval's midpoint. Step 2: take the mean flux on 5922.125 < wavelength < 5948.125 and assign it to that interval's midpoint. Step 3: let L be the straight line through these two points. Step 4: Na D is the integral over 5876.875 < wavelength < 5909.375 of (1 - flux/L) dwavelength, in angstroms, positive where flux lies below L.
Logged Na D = 2.1 angstroms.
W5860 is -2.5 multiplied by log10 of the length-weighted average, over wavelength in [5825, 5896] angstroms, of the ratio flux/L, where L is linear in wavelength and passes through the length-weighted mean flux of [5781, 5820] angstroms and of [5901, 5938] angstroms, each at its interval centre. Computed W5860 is 0.02 mag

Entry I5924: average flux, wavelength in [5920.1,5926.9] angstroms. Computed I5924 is 16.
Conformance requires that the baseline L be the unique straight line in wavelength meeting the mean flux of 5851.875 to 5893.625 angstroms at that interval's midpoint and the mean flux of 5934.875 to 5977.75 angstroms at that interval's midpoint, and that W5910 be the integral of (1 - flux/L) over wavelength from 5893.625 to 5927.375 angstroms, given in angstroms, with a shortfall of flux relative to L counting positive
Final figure 0.3 angstroms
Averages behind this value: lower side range 15.5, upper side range 16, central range 15.6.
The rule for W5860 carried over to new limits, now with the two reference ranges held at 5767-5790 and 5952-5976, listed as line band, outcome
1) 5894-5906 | 0.08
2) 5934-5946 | 0.01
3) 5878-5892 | 0.09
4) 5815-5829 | -0.02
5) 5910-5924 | 0.01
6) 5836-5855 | -0.01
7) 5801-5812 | -0.02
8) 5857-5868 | 0.01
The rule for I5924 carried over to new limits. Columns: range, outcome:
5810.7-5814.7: 16.3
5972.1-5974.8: 16.2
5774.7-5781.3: 16.3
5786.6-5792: 16.3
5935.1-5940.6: 16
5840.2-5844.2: 16.4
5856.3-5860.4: 15.3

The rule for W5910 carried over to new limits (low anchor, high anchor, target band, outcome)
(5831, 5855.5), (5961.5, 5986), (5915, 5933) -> 0.3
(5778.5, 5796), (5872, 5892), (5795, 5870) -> -2.9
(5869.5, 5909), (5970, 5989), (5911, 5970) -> -1.3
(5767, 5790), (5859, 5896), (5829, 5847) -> -0.8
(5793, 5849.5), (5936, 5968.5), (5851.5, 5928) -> 2.9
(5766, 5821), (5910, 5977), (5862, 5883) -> -0.1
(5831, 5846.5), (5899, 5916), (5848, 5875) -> 0.4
